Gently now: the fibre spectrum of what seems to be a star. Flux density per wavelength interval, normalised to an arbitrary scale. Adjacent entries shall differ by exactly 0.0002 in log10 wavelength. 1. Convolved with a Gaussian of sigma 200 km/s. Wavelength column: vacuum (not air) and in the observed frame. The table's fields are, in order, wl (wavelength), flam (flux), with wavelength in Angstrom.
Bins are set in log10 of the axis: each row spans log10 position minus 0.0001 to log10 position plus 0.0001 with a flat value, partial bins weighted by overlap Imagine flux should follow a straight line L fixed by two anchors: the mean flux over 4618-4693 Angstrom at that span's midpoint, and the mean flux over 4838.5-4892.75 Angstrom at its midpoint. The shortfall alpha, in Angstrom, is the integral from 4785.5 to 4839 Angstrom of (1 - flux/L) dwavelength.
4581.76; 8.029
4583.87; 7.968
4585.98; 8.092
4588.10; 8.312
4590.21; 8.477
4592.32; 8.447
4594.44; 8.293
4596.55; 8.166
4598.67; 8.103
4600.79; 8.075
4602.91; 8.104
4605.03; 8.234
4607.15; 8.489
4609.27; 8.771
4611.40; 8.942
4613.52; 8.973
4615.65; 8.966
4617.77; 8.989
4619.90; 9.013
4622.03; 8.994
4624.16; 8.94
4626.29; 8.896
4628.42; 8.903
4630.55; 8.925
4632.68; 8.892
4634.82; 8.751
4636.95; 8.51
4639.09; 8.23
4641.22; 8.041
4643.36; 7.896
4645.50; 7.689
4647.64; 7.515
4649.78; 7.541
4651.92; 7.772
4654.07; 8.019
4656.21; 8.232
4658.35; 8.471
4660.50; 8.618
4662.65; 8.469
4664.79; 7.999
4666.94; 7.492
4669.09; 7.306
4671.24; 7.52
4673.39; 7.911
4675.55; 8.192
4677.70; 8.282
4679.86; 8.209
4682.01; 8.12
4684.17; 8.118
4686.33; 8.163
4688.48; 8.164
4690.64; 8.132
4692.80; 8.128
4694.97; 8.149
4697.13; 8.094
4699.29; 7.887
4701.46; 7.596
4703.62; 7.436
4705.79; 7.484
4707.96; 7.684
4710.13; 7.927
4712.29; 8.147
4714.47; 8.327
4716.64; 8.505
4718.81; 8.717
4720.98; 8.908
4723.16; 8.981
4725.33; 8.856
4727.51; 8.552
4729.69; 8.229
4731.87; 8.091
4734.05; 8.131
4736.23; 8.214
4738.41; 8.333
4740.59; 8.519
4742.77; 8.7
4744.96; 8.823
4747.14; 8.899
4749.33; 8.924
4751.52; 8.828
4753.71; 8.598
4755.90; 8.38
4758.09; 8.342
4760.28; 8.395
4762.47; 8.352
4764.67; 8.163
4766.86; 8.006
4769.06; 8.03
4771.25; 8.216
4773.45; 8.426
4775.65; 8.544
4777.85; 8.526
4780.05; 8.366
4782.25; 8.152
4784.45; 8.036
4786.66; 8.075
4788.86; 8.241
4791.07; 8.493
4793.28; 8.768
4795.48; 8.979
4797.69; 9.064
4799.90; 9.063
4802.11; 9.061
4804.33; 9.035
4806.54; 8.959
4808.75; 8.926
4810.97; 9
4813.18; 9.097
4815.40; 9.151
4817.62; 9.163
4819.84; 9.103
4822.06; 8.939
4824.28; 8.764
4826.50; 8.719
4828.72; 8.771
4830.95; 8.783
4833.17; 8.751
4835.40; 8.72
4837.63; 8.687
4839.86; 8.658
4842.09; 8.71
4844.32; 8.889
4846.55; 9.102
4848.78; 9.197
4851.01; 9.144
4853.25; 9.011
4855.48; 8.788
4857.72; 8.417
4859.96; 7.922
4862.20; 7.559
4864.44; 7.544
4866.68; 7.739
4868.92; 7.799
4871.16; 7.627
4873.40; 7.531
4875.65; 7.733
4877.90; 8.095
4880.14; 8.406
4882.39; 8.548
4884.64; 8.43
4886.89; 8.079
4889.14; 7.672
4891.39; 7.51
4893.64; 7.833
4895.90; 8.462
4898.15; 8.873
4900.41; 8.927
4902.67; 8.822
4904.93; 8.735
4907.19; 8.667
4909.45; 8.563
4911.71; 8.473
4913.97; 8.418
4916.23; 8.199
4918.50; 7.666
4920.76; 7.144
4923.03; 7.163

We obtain -3.9 Angstrom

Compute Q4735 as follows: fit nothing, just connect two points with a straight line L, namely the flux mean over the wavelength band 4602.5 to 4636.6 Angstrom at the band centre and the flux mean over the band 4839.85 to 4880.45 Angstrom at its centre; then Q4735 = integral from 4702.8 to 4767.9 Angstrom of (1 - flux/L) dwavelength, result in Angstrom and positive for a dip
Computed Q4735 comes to 1.3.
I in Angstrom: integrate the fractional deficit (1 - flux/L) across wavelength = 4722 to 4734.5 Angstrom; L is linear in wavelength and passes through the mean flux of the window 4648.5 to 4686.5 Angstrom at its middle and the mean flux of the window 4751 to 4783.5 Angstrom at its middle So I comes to -0.42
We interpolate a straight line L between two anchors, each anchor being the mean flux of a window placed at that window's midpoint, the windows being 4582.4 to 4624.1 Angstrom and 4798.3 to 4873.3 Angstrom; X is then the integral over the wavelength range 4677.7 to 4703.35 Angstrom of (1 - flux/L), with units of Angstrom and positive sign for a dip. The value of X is 1.5 Angstrom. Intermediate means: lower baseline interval 8.5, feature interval 8.06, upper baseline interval 8.68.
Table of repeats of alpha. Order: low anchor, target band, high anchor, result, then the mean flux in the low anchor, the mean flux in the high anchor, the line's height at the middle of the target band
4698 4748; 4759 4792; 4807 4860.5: 1.2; 8.3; 8.86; 8.57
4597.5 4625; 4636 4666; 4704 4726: 1.6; 8.65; 8.32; 8.52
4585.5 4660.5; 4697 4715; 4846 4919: 1.2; 8.42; 8.29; 8.38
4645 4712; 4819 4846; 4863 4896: -3.0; 7.95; 7.91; 7.92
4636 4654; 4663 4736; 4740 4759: 1.7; 7.9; 8.67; 8.3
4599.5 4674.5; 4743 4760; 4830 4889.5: -0.7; 8.34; 8.36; 8.35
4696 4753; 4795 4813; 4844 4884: -1.6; 8.34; 8.27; 8.3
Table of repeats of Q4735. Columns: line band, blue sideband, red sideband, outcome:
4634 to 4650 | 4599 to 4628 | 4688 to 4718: 0.8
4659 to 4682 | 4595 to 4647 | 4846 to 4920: 1.3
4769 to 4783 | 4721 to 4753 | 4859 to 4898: 0.1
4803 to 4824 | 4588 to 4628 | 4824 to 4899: -1.6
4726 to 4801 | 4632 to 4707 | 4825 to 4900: -2.5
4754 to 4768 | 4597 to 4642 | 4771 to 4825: 0.7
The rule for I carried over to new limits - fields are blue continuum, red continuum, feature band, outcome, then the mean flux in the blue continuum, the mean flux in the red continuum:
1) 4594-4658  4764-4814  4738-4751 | -0.3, 8.43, 8.58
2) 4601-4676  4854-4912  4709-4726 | -0.5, 8.34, 8.18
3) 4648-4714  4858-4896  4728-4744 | -0.8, 7.97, 7.91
